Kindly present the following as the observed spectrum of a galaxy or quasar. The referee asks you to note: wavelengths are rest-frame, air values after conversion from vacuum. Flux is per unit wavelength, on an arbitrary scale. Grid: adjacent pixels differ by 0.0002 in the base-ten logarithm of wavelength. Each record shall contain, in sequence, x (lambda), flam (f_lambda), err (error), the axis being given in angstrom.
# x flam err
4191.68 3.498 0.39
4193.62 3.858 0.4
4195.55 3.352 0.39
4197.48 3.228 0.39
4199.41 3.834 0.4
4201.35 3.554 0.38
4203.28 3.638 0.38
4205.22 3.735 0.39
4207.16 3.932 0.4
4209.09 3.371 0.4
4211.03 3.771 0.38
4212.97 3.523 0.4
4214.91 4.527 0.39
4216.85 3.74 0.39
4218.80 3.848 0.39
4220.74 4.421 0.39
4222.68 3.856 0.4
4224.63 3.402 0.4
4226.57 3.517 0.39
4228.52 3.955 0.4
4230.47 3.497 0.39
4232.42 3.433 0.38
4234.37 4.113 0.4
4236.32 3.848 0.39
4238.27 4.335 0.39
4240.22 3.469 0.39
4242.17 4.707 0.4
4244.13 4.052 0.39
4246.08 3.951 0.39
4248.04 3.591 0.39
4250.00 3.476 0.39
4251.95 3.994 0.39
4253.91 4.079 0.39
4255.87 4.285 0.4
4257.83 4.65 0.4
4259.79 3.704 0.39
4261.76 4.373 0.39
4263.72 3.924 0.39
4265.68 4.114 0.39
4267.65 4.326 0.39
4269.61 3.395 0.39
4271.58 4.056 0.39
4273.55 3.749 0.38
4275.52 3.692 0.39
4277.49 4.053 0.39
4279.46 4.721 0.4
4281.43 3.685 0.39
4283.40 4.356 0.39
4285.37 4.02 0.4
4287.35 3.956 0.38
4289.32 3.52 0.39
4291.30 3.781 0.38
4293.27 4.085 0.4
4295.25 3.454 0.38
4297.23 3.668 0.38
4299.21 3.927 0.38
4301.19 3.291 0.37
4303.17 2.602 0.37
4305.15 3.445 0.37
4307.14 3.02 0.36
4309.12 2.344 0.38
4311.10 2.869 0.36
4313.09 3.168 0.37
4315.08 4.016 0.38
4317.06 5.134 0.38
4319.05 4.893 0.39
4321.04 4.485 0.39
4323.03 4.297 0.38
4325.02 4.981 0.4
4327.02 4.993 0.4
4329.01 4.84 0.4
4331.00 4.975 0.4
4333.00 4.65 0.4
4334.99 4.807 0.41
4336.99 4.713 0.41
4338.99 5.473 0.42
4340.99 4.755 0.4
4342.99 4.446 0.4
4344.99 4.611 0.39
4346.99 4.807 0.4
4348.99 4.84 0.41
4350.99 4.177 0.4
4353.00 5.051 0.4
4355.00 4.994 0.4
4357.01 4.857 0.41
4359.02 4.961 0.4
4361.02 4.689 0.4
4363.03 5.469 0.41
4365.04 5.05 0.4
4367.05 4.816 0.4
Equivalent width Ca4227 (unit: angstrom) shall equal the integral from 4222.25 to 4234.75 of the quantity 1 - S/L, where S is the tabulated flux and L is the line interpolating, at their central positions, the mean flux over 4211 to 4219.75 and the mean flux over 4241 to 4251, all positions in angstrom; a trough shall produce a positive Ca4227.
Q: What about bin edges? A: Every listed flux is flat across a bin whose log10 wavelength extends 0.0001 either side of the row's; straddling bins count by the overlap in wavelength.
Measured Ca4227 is 0.8 angstrom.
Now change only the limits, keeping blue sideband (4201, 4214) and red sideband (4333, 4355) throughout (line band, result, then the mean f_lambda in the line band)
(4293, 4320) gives 5.56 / 3.55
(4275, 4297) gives 1.86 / 3.93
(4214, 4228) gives -0.50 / 3.9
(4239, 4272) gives 0.31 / 4.01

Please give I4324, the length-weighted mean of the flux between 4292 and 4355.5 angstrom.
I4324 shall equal 4.24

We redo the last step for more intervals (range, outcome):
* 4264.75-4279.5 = 3.97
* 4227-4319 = 3.83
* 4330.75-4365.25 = 4.84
